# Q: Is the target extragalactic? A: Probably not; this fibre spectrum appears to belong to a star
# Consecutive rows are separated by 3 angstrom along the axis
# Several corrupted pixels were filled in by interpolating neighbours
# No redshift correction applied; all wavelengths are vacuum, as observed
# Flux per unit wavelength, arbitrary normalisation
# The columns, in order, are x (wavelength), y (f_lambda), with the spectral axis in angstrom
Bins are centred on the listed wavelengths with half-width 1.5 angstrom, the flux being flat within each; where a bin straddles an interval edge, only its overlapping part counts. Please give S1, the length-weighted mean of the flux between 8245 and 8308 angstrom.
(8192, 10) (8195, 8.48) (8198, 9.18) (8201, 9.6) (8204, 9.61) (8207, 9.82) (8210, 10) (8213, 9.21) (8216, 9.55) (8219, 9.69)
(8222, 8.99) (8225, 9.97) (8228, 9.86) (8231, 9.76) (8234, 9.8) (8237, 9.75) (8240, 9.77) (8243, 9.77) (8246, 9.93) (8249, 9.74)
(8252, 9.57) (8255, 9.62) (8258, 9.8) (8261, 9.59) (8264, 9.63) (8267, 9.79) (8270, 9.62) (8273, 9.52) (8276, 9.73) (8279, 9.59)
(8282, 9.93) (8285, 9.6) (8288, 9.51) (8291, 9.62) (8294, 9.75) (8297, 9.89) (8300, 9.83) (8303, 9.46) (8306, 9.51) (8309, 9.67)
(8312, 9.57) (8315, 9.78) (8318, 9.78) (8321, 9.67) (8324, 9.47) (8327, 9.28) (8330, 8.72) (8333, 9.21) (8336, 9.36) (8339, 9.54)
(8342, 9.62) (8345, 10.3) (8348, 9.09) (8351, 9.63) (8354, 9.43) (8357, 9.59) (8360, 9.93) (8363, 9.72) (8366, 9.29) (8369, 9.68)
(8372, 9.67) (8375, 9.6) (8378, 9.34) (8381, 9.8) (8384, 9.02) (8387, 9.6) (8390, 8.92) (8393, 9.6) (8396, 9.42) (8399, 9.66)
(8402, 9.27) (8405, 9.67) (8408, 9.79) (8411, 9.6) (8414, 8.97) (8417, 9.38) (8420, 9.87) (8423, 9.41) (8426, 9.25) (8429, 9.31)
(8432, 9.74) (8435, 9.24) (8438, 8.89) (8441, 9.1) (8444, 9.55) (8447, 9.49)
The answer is 9.68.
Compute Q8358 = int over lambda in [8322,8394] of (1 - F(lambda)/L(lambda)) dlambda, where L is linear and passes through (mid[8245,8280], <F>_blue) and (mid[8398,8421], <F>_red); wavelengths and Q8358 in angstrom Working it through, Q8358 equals 0.7 angstrom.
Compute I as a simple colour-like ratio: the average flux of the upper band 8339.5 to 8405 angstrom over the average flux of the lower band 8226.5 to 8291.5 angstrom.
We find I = 0.98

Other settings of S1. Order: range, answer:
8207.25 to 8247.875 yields 9.7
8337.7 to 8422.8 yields 9.53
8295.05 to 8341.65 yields 9.52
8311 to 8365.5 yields 9.53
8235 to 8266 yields 9.72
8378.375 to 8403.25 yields 9.41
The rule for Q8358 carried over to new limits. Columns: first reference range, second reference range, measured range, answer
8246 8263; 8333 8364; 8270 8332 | 0.3 angstrom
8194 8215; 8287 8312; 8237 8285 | -0.7 angstrom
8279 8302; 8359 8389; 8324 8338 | 0.6 angstrom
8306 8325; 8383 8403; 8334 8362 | -0.2 angstrom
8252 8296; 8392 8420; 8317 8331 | 0.3 angstrom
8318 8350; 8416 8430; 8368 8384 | -0.2 angstrom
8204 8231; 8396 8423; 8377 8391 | 0.3 angstrom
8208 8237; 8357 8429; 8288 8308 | -0.2 angstrom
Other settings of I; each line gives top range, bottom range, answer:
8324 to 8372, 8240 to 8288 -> 0.98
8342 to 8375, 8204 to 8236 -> 1.00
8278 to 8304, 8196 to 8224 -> 1.02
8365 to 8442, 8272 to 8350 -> 0.98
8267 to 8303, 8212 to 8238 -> 1.01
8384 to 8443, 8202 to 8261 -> 0.97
